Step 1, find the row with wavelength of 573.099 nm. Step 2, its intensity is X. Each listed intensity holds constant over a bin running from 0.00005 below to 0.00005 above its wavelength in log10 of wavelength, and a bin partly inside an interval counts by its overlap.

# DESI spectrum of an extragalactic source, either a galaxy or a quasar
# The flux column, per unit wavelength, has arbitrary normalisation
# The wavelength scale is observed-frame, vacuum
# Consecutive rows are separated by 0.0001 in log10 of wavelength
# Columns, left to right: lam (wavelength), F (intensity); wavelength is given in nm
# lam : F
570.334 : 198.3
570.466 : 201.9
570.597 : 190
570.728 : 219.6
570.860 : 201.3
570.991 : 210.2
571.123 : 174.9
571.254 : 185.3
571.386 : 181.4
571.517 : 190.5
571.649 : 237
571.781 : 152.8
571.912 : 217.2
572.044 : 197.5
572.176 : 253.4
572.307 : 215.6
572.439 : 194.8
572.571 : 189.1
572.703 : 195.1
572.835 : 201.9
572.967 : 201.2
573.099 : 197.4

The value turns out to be 197.4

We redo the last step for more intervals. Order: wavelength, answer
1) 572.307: 215.6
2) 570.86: 201.3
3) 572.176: 253.4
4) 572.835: 201.9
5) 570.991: 210.2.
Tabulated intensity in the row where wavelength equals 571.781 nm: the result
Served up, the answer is 152.8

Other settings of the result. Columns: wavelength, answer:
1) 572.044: 197.5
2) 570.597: 190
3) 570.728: 219.6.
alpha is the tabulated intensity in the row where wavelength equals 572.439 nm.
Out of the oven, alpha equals 194.8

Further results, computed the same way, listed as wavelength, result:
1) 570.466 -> 201.9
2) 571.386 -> 181.4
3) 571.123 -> 174.9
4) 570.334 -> 198.3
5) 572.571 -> 189.1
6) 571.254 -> 185.3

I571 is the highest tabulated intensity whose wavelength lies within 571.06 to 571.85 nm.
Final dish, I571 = 237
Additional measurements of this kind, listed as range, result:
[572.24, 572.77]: 215.6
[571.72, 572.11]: 217.2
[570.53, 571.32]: 219.6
